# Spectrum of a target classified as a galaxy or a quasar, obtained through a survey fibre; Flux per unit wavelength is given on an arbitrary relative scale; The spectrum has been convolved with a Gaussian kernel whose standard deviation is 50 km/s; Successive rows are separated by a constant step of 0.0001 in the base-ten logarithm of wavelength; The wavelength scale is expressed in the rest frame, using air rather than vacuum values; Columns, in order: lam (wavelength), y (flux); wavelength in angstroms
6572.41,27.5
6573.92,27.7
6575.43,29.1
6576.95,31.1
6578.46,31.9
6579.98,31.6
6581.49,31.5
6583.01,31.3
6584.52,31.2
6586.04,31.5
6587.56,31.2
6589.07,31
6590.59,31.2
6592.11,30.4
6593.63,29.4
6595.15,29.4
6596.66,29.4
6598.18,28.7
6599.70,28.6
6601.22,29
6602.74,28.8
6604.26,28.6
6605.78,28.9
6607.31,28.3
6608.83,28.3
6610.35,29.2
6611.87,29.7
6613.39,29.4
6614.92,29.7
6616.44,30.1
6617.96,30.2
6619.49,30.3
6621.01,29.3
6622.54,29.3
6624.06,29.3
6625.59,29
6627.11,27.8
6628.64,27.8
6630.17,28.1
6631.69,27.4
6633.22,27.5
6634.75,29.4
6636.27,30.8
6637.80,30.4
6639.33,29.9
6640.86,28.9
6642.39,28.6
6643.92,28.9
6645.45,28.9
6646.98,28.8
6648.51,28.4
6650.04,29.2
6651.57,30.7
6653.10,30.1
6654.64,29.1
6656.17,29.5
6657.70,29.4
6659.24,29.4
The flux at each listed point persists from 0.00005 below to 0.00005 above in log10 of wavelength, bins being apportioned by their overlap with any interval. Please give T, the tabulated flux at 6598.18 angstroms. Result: 28.7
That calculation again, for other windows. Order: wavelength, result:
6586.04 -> 31.5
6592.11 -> 30.4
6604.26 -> 28.6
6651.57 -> 30.7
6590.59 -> 31.2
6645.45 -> 28.9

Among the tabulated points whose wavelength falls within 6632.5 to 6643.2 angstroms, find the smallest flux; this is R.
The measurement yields 27.5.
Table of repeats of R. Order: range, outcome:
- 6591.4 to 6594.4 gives 29.4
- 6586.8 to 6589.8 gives 31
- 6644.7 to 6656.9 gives 28.4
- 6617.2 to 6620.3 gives 30.2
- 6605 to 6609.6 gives 28.3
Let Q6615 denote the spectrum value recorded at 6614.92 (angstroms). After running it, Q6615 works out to 29.7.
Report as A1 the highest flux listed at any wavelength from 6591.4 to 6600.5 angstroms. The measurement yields 30.4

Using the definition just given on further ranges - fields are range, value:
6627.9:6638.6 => 30.8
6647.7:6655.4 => 30.7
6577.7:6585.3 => 31.9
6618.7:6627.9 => 30.3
